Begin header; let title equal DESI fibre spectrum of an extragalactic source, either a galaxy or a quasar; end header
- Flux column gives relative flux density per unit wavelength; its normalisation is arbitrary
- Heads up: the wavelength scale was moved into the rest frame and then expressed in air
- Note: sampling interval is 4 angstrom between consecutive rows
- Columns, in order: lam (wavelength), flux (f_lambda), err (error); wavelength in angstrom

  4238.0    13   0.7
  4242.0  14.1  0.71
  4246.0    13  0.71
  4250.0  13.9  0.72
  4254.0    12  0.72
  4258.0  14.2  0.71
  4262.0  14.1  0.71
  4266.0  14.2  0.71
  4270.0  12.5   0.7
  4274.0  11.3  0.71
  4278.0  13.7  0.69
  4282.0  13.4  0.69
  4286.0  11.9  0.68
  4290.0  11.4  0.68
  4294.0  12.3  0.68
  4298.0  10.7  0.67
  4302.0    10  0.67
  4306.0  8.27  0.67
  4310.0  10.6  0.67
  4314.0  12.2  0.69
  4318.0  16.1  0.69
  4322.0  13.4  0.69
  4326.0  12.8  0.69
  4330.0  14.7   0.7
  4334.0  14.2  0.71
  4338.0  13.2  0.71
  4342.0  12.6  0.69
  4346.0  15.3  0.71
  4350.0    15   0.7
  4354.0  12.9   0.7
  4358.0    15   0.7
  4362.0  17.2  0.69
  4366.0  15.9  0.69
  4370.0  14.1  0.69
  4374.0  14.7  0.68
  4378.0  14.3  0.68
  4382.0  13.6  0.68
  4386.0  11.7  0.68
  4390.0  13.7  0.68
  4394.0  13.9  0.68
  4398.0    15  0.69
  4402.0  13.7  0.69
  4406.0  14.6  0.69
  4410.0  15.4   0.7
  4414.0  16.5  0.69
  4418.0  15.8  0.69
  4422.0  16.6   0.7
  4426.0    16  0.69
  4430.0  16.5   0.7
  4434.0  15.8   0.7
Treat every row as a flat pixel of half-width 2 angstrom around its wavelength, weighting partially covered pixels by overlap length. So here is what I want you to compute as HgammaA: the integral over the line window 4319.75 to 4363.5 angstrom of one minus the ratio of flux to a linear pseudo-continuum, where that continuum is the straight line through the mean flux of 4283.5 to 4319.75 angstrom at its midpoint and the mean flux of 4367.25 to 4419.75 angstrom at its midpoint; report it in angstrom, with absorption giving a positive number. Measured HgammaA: -4.9 angstrom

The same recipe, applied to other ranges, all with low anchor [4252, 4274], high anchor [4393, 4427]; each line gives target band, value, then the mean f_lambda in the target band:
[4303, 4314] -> 3.1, 9.99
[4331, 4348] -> 0.5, 13.9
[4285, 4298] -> 1.8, 11.7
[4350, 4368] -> -0.8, 15.2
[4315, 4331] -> 0.0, 14.1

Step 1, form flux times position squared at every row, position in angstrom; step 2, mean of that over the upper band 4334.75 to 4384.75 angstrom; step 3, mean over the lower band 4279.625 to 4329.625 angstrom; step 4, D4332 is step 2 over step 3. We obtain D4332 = 1.2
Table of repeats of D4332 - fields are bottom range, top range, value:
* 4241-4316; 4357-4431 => 1.28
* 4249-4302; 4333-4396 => 1.17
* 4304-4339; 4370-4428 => 1.18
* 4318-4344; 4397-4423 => 1.16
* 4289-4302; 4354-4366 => 1.42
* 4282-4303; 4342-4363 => 1.32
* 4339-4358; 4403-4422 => 1.14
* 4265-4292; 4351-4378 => 1.24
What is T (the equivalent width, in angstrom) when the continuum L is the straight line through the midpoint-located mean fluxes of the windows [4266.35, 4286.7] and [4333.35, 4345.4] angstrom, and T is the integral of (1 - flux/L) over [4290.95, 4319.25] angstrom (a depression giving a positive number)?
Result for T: 3.8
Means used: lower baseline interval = 12.7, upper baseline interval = 13.5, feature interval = 11.3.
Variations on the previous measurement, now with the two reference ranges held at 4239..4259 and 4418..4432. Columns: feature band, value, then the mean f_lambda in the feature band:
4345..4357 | 0.55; 14.4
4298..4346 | 6.63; 12.6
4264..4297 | 3.24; 12.5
